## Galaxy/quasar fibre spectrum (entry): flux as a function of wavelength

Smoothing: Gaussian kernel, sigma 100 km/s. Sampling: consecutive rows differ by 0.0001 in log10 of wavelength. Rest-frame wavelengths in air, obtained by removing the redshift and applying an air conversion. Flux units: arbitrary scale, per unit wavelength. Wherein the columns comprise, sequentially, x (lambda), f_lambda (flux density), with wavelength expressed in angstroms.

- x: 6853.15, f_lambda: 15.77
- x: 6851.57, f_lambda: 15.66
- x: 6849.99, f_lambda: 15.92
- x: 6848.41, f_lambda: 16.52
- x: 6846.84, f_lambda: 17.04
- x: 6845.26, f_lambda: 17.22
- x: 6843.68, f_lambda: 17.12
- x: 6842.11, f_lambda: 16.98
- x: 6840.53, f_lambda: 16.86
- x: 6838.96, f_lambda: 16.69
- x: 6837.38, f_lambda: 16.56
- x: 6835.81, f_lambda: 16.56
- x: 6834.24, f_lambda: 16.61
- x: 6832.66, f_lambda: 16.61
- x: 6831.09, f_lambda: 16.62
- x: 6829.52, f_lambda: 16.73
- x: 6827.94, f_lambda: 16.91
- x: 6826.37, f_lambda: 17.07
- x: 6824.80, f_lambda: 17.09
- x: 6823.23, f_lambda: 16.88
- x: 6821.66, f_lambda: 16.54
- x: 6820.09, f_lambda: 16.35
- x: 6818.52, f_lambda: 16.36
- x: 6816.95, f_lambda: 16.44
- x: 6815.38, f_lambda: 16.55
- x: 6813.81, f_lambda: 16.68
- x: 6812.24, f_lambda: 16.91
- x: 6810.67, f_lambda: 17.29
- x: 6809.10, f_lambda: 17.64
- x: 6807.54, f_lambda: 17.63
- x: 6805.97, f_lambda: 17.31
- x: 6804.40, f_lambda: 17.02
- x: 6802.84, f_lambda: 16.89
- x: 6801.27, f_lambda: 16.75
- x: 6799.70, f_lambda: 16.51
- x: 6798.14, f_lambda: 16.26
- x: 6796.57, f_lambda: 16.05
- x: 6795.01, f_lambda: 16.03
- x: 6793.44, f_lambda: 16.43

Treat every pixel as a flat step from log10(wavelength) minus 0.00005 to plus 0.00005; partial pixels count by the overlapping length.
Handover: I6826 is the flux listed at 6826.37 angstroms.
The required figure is 17.07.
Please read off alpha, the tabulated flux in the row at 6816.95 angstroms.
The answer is 16.44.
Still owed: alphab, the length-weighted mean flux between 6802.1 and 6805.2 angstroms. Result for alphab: 17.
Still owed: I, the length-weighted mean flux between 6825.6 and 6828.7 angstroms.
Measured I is 17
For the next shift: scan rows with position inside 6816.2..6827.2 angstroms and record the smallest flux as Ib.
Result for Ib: 16.35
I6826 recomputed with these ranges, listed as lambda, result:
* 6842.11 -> 16.98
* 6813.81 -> 16.68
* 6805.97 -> 17.31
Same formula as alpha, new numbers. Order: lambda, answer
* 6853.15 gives 15.77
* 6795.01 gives 16.03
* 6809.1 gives 17.64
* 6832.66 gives 16.61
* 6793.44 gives 16.43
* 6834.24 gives 16.61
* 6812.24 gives 16.91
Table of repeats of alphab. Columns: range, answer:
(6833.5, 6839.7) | 16.6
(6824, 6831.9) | 16.9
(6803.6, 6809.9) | 17.4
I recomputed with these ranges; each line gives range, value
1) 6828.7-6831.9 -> 16.7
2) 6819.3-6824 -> 16.6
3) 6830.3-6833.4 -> 16.6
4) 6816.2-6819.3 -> 16.4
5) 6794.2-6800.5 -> 16.2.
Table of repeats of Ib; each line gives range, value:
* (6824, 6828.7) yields 16.91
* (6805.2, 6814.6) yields 16.68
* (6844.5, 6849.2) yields 16.52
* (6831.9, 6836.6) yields 16.56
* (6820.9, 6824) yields 16.54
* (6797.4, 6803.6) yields 16.26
